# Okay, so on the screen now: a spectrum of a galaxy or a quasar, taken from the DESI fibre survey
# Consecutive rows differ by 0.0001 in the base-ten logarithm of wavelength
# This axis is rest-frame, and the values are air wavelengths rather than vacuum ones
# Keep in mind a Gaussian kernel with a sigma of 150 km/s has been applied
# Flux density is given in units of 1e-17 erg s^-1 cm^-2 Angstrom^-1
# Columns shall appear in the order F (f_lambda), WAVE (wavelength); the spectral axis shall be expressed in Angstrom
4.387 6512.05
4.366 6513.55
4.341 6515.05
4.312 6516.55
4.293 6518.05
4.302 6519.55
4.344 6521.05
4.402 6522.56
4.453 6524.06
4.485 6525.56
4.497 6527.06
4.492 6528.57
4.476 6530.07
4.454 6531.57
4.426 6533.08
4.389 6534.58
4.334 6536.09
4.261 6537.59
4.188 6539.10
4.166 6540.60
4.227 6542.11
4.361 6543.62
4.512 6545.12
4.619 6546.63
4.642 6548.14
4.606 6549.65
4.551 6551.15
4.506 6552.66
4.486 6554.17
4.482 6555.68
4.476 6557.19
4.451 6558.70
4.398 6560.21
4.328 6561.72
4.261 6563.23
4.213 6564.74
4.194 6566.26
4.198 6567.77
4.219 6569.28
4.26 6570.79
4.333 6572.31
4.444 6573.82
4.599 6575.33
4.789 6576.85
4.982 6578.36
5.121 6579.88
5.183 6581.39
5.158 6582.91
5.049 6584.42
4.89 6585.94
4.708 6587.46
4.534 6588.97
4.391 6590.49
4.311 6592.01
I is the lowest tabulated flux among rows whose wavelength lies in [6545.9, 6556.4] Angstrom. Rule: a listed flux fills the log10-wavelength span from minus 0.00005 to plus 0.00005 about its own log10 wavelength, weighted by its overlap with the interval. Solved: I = 4.482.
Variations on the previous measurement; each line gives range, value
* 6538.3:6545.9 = 4.166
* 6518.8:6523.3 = 4.302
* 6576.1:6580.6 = 4.789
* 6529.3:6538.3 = 4.261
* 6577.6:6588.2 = 4.708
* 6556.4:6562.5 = 4.328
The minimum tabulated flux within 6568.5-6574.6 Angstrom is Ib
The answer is 4.219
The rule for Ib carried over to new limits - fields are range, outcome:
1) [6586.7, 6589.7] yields 4.534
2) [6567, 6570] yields 4.198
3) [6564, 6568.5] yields 4.194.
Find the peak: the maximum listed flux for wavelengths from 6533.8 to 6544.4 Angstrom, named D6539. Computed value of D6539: 4.389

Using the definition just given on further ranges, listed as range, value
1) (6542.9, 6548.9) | 4.642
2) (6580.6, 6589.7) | 5.183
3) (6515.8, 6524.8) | 4.453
